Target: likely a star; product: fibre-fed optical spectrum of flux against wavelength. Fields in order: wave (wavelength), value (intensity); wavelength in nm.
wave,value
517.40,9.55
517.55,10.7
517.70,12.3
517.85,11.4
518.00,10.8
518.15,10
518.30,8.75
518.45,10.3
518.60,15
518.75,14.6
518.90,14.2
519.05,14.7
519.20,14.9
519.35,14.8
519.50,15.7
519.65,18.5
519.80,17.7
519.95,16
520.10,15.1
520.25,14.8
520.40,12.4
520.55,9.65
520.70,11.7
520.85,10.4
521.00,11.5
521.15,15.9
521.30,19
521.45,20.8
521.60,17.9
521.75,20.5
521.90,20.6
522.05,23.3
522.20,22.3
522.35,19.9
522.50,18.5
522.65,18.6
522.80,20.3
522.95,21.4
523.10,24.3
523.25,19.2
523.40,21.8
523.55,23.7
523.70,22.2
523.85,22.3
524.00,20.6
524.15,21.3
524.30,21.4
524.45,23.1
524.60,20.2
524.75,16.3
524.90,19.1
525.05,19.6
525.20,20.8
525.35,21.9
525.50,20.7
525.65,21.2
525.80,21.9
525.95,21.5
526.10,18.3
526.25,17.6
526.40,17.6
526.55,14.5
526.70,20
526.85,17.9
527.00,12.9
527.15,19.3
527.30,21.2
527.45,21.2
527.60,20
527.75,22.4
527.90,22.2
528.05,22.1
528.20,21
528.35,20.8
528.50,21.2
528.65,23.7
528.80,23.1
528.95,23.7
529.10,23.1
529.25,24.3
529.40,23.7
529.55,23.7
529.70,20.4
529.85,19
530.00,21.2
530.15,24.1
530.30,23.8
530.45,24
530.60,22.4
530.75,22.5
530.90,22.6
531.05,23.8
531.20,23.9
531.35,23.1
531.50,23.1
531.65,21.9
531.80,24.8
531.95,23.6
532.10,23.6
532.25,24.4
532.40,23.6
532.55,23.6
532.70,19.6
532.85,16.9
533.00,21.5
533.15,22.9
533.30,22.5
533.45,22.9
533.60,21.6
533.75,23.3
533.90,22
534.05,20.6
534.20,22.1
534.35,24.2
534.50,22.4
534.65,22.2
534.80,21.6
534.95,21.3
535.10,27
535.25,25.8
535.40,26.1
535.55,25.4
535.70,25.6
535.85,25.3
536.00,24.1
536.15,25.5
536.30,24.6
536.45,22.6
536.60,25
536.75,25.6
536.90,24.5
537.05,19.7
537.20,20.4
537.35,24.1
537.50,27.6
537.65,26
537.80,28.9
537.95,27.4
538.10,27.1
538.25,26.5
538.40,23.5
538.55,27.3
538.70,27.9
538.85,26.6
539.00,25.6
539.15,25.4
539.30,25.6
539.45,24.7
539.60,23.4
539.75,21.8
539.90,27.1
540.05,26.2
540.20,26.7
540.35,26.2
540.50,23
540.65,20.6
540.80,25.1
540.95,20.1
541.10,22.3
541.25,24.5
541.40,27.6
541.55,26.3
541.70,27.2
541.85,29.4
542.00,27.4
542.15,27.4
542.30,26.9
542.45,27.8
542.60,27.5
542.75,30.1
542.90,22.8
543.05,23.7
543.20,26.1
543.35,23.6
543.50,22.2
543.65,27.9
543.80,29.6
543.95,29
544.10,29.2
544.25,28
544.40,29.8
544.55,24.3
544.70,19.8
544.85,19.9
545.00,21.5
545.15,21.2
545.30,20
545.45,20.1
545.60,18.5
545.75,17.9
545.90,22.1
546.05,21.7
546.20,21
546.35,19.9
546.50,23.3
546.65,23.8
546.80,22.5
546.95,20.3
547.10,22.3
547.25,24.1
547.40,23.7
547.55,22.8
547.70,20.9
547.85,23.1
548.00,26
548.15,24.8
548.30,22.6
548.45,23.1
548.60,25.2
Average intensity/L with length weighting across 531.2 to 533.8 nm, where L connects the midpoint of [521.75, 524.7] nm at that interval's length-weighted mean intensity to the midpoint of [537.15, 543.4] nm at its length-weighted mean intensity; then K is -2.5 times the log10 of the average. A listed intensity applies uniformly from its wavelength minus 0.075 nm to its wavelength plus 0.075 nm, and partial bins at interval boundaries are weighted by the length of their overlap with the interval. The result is 0.05 mag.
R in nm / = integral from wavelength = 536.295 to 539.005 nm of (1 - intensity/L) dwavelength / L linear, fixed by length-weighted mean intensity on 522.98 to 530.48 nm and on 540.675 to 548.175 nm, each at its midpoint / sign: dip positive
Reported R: -0.28 nm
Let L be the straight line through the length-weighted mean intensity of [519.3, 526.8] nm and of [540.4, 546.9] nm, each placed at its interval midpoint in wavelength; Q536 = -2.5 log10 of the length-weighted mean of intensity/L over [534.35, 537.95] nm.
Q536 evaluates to -0.10 mag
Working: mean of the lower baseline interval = 18.8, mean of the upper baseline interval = 24.2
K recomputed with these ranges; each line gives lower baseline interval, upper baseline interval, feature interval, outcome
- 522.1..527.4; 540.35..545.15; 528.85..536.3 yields -0.03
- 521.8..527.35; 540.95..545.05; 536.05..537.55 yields 0.00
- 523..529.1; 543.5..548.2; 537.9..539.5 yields -0.18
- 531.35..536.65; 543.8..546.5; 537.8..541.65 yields -0.10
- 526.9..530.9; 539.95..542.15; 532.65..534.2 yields 0.08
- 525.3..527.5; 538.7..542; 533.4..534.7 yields 0.00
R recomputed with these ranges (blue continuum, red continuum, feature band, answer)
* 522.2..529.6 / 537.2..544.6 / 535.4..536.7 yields -0.03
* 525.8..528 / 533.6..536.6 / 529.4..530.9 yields -0.10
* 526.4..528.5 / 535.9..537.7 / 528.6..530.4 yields -0.19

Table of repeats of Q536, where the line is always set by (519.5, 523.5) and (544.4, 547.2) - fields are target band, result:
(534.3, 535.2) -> -0.17 mag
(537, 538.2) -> -0.25 mag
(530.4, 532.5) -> -0.21 mag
